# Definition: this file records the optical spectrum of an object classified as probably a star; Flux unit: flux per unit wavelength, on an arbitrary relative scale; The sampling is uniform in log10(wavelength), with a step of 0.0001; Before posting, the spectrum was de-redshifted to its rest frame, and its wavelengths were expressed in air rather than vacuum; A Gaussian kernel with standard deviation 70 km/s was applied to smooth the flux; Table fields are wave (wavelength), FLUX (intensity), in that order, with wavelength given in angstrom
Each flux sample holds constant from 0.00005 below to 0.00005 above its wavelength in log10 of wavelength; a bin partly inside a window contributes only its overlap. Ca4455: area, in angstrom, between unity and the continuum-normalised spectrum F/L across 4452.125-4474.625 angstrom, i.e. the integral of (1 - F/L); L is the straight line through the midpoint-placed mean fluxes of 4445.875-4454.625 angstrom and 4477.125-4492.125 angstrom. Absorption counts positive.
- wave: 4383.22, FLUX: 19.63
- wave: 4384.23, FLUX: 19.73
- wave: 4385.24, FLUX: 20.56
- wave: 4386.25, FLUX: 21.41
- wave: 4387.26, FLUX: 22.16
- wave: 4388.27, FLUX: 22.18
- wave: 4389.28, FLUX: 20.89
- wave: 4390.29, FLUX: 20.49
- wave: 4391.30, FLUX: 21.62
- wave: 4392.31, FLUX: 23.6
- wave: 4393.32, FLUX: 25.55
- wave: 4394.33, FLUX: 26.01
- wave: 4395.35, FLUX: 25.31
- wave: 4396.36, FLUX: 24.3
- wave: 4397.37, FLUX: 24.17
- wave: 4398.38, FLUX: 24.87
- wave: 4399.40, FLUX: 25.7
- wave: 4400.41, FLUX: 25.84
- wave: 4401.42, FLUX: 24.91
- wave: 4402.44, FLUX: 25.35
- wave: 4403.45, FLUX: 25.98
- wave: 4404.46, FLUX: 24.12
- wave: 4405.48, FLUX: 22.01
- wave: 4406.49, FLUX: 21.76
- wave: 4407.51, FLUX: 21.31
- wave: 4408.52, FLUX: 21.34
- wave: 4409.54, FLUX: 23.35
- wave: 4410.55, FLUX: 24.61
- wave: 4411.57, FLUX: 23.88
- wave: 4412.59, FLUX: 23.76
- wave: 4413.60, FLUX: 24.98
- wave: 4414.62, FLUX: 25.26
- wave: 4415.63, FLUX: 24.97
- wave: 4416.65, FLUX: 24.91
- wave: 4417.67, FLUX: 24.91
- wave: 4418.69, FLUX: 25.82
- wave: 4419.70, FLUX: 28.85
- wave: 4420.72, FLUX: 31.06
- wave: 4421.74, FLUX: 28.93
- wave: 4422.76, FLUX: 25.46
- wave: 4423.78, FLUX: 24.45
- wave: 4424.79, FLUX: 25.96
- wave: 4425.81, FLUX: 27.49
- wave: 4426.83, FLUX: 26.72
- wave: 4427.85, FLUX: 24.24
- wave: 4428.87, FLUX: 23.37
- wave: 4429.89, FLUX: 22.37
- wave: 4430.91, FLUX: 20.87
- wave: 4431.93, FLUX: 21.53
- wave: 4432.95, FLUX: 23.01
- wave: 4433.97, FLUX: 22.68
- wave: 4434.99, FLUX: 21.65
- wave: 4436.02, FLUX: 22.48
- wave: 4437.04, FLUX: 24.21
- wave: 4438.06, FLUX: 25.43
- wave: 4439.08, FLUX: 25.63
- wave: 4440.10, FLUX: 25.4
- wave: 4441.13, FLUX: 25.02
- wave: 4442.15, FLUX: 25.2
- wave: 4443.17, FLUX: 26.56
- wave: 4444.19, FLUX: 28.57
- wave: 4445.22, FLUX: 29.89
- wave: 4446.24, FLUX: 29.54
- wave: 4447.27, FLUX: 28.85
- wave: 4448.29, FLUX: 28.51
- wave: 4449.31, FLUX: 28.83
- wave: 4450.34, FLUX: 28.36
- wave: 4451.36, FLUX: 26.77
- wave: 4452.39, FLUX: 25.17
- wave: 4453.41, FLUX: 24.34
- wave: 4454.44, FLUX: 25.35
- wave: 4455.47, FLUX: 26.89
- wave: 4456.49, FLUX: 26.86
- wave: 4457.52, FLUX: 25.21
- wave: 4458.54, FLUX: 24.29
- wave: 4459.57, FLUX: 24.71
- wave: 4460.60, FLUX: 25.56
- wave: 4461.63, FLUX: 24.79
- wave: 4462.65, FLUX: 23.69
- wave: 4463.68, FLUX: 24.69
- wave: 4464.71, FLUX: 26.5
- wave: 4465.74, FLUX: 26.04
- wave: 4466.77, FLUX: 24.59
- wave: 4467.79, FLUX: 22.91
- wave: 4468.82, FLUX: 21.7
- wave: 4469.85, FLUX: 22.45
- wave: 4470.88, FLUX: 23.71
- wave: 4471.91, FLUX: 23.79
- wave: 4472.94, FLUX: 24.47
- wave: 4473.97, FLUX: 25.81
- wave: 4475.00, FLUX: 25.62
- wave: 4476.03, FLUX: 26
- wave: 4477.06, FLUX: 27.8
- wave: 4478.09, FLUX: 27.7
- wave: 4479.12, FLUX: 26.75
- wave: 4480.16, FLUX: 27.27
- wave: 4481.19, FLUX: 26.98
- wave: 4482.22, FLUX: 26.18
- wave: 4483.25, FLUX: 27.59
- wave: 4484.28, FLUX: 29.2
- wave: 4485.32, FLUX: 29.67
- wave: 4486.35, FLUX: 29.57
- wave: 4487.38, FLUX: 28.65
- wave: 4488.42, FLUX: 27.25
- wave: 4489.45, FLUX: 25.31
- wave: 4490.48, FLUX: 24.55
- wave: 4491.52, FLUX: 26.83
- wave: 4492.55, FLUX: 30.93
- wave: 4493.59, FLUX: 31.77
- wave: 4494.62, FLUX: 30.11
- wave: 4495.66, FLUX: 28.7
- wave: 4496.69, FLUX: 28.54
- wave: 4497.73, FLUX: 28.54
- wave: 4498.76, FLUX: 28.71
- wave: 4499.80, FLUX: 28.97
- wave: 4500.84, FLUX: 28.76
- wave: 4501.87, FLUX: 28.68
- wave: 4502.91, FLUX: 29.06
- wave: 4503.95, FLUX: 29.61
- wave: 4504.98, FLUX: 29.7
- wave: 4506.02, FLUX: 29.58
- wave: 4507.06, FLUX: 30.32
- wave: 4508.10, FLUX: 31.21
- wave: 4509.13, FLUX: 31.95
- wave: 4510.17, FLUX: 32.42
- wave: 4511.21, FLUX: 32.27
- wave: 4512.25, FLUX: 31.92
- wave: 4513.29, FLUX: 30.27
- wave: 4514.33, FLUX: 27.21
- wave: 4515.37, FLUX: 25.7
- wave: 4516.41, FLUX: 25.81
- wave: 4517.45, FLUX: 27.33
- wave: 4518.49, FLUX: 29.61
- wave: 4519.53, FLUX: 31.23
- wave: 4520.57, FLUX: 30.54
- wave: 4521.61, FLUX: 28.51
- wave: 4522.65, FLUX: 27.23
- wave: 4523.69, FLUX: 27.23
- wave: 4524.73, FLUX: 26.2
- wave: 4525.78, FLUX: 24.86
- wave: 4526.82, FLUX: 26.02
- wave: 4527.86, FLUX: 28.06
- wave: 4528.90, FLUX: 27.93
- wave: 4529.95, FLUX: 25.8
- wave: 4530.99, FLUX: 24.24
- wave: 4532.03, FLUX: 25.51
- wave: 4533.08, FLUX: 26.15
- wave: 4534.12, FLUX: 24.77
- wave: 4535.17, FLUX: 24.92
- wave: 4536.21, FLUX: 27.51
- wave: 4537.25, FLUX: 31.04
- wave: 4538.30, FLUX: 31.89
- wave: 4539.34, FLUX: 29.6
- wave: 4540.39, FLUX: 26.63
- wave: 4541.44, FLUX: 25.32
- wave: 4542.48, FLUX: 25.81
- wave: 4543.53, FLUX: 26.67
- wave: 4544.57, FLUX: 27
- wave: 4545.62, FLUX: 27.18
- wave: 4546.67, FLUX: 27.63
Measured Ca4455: 2.2 angstrom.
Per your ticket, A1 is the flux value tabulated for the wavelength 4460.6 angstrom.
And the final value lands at 25.56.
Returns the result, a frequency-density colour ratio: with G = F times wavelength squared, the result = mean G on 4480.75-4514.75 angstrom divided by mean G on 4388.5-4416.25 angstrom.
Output 1.27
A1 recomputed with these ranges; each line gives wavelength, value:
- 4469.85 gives 22.45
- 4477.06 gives 27.8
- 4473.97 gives 25.81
